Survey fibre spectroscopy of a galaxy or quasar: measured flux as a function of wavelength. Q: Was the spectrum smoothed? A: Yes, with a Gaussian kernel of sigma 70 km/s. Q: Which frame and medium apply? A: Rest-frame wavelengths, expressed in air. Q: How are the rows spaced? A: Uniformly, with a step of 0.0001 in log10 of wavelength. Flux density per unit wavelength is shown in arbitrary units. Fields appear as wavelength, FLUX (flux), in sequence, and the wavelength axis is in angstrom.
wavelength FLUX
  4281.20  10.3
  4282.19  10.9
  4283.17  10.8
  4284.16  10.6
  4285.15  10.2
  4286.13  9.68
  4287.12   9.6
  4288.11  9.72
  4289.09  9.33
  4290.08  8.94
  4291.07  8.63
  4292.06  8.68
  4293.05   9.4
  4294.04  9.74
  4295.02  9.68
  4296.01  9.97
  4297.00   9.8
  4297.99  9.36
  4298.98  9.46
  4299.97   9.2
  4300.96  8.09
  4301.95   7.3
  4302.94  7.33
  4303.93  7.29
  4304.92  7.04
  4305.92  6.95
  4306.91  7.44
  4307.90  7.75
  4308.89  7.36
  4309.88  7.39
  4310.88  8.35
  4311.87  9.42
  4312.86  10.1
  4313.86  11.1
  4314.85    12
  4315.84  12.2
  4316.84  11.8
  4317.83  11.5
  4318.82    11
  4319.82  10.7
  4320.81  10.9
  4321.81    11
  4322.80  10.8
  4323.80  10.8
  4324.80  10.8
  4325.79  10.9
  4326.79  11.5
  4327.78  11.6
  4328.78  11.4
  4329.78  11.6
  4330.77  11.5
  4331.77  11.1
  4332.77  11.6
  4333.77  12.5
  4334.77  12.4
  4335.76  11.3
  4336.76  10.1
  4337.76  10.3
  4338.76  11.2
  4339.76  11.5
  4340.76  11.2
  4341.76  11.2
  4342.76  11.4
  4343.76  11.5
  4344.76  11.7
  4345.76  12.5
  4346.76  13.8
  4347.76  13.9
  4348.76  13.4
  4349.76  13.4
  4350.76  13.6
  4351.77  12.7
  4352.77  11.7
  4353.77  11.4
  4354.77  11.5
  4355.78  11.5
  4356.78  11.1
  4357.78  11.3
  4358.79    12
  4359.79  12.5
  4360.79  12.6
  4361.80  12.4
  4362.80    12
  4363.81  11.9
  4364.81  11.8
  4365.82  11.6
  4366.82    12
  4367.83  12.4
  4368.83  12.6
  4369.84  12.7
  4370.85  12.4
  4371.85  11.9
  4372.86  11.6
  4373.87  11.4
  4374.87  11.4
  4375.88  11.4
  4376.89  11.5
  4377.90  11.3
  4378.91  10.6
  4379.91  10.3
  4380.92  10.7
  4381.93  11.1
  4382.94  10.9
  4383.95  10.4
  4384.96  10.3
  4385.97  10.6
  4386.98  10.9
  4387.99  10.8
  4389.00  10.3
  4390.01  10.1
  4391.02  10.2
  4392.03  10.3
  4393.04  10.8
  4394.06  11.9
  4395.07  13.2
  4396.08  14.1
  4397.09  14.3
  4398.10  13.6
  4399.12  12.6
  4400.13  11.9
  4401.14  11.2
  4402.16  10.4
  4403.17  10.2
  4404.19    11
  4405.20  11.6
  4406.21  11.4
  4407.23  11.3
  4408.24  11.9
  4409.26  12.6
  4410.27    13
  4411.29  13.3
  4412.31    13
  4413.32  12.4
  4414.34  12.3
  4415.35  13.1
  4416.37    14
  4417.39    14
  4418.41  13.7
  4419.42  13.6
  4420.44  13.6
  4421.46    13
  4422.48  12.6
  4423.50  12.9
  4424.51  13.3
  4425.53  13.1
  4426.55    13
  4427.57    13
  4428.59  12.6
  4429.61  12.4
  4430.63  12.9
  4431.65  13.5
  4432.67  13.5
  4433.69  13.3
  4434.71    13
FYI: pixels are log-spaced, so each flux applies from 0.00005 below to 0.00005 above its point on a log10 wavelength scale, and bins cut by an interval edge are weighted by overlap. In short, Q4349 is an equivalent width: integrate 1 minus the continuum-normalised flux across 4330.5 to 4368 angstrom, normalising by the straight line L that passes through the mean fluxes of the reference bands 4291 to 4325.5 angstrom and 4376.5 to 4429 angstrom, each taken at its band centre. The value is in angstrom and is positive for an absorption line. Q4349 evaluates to -4.9 angstrom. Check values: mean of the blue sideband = 9.46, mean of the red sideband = 12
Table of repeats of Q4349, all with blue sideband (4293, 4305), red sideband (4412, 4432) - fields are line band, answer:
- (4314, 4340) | -4.1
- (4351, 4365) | -1.4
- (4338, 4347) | -1.2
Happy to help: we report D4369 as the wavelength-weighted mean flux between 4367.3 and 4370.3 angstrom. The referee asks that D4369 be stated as 12.6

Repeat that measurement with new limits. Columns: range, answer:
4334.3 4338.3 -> 11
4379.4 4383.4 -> 10.8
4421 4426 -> 13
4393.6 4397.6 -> 13.4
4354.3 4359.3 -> 11.5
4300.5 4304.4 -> 7.5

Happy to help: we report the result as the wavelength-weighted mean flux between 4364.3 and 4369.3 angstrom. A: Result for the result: 12.1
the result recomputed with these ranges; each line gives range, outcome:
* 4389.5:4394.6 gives 10.7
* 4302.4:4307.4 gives 7.2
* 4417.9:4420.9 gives 13.7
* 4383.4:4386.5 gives 10.4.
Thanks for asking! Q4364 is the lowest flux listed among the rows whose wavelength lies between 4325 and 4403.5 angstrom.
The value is 10.1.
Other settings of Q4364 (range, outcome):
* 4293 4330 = 6.95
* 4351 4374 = 11.1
